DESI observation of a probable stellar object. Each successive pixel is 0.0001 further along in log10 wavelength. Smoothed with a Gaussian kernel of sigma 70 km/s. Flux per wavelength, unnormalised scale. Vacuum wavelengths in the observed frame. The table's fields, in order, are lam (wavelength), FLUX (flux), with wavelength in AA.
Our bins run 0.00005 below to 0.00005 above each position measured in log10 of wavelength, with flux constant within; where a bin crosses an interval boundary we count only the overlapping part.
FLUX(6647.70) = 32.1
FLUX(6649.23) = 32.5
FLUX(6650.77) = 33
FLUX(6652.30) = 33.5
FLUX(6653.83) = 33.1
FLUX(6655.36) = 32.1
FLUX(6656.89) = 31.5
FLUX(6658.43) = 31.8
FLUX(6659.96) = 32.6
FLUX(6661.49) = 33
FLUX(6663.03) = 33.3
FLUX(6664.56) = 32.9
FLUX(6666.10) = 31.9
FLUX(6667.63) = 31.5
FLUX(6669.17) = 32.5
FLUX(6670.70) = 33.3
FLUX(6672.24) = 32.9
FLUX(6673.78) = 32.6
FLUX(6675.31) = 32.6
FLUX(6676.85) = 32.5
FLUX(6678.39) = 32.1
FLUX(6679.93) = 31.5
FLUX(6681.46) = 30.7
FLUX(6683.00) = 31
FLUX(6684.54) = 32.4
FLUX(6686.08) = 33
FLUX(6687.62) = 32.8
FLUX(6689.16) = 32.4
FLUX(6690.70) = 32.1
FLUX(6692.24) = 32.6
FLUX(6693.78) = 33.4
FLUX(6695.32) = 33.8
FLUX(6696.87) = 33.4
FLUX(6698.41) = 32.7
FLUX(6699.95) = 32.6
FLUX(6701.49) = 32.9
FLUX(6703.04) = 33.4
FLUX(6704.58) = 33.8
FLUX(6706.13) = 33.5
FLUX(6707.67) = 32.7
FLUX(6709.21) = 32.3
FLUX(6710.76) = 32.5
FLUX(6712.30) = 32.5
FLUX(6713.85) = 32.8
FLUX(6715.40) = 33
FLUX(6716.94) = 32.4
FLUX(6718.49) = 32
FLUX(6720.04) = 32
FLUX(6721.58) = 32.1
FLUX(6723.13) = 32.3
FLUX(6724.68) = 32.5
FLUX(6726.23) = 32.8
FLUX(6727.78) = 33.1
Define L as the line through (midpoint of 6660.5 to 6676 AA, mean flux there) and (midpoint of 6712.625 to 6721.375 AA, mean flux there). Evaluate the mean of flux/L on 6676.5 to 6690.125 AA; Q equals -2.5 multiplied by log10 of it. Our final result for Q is 0.02 mag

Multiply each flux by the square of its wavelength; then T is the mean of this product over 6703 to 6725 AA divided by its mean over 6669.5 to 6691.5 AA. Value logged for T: 1.02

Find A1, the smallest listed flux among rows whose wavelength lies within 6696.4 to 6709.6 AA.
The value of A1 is 32.3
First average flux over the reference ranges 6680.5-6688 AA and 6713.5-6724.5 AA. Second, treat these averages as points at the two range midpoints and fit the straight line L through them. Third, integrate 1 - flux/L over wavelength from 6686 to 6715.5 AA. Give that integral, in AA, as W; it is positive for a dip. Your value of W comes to -0.7 AA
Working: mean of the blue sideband 31.9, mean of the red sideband 32.4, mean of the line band 32.9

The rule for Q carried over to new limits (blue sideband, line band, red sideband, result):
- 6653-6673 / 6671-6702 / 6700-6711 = 0.01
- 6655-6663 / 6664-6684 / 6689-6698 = 0.01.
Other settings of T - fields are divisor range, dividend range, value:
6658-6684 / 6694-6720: 1.03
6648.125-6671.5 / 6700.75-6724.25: 1.02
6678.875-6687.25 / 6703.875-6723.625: 1.03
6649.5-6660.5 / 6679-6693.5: 1.00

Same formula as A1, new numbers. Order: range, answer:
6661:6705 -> 30.7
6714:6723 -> 32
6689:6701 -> 32.1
